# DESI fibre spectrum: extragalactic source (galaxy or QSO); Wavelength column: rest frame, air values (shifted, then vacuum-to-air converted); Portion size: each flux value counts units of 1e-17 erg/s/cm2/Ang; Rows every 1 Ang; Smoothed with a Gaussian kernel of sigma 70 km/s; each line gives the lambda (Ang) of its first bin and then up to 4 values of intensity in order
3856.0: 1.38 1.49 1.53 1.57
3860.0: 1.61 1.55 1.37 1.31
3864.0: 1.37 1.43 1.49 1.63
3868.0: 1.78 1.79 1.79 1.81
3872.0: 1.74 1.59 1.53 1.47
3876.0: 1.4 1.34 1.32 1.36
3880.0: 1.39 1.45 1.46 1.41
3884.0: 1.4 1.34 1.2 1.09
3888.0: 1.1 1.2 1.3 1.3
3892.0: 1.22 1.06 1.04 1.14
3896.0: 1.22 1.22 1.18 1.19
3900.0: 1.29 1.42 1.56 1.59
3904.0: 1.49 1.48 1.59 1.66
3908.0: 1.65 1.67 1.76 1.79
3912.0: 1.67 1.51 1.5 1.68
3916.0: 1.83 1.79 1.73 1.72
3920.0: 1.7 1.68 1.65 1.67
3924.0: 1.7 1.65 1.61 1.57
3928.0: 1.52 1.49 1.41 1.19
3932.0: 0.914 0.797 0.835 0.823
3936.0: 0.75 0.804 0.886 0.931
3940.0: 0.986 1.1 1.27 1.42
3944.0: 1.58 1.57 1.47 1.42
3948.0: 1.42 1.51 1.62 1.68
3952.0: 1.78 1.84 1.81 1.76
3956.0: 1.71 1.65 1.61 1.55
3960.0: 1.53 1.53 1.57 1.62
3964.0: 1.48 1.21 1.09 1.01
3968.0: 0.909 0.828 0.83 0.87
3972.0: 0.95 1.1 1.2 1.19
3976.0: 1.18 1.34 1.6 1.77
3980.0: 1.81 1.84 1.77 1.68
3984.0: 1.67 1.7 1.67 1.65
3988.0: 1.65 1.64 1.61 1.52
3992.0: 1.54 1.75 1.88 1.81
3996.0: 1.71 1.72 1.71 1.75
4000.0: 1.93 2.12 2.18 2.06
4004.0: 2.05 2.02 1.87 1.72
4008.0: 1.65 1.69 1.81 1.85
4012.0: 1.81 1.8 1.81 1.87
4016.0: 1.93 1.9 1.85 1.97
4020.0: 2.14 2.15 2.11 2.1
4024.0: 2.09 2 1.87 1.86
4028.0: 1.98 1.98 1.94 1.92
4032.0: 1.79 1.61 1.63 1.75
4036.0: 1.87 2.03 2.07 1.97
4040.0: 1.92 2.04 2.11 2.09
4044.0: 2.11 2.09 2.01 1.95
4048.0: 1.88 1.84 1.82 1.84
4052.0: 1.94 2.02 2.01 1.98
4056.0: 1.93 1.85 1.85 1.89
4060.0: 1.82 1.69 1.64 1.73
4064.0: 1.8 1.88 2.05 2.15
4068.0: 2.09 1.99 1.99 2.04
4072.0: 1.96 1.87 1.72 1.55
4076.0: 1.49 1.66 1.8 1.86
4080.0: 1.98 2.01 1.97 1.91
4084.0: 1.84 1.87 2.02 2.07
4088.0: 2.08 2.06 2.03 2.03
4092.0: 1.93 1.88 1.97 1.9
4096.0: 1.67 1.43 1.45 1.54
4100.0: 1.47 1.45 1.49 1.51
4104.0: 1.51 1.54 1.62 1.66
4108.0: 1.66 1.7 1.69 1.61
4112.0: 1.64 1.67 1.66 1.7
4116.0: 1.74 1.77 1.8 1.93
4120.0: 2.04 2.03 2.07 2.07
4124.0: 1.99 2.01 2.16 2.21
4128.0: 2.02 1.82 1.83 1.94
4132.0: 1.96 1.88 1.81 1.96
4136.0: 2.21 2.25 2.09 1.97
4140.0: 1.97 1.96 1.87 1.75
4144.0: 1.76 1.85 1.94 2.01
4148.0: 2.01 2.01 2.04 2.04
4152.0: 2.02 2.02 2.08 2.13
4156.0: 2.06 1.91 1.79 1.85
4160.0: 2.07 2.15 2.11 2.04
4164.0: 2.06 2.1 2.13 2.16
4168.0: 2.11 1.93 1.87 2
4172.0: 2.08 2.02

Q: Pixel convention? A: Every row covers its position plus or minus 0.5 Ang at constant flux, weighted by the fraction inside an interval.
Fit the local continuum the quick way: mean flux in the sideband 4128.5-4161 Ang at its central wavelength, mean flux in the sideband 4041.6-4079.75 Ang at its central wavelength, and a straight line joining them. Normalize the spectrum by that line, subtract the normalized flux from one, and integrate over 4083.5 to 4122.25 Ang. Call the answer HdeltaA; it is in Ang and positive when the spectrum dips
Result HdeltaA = 3.4 Ang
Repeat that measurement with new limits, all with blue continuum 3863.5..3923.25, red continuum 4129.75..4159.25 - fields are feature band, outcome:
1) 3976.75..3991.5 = -0.1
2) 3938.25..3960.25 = 1.2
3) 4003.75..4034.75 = -3.0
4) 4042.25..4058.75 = -1.5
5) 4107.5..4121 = 1.1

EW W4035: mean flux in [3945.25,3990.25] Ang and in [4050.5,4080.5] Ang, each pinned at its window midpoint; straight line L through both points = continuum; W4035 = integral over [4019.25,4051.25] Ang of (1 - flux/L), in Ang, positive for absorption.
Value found -3.9 Ang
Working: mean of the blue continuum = 1.47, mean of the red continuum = 1.87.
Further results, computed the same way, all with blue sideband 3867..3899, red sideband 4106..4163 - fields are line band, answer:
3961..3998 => 3.1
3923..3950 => 4.0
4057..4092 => -1.9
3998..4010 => -1.9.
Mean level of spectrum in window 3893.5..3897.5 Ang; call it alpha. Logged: 1.15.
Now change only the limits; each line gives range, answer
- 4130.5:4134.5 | 1.9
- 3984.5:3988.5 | 1.67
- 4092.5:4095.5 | 1.92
